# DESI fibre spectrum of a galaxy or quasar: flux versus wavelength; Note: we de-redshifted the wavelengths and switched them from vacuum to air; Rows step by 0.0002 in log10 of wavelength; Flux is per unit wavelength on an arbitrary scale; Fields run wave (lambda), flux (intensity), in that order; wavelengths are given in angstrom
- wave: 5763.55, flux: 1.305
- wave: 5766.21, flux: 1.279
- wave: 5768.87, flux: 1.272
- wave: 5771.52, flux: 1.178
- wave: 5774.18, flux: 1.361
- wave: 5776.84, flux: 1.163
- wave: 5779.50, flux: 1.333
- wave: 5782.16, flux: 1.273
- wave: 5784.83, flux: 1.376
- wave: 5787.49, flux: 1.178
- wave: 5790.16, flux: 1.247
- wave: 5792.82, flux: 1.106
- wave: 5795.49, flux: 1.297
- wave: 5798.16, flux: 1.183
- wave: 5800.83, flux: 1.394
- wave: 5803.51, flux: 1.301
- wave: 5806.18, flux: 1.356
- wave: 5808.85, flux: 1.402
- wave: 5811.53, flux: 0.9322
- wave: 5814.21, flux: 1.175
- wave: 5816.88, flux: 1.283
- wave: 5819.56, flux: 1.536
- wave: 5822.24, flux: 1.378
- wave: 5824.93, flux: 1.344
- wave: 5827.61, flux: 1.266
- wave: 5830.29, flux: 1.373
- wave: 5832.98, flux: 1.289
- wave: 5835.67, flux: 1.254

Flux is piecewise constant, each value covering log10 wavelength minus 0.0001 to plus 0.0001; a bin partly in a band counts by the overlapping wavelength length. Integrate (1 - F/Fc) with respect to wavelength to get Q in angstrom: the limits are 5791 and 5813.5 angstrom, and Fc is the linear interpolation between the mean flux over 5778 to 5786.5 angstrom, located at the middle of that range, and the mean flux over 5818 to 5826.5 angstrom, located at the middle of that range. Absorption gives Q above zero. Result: 2.0 angstrom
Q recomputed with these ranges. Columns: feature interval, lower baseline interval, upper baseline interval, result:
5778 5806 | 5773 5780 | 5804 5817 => -0.3 angstrom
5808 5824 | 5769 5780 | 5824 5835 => 0.2 angstrom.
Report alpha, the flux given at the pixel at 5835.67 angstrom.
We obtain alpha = 1.254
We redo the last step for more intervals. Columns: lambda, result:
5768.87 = 1.272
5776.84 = 1.163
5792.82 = 1.106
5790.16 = 1.247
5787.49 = 1.178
